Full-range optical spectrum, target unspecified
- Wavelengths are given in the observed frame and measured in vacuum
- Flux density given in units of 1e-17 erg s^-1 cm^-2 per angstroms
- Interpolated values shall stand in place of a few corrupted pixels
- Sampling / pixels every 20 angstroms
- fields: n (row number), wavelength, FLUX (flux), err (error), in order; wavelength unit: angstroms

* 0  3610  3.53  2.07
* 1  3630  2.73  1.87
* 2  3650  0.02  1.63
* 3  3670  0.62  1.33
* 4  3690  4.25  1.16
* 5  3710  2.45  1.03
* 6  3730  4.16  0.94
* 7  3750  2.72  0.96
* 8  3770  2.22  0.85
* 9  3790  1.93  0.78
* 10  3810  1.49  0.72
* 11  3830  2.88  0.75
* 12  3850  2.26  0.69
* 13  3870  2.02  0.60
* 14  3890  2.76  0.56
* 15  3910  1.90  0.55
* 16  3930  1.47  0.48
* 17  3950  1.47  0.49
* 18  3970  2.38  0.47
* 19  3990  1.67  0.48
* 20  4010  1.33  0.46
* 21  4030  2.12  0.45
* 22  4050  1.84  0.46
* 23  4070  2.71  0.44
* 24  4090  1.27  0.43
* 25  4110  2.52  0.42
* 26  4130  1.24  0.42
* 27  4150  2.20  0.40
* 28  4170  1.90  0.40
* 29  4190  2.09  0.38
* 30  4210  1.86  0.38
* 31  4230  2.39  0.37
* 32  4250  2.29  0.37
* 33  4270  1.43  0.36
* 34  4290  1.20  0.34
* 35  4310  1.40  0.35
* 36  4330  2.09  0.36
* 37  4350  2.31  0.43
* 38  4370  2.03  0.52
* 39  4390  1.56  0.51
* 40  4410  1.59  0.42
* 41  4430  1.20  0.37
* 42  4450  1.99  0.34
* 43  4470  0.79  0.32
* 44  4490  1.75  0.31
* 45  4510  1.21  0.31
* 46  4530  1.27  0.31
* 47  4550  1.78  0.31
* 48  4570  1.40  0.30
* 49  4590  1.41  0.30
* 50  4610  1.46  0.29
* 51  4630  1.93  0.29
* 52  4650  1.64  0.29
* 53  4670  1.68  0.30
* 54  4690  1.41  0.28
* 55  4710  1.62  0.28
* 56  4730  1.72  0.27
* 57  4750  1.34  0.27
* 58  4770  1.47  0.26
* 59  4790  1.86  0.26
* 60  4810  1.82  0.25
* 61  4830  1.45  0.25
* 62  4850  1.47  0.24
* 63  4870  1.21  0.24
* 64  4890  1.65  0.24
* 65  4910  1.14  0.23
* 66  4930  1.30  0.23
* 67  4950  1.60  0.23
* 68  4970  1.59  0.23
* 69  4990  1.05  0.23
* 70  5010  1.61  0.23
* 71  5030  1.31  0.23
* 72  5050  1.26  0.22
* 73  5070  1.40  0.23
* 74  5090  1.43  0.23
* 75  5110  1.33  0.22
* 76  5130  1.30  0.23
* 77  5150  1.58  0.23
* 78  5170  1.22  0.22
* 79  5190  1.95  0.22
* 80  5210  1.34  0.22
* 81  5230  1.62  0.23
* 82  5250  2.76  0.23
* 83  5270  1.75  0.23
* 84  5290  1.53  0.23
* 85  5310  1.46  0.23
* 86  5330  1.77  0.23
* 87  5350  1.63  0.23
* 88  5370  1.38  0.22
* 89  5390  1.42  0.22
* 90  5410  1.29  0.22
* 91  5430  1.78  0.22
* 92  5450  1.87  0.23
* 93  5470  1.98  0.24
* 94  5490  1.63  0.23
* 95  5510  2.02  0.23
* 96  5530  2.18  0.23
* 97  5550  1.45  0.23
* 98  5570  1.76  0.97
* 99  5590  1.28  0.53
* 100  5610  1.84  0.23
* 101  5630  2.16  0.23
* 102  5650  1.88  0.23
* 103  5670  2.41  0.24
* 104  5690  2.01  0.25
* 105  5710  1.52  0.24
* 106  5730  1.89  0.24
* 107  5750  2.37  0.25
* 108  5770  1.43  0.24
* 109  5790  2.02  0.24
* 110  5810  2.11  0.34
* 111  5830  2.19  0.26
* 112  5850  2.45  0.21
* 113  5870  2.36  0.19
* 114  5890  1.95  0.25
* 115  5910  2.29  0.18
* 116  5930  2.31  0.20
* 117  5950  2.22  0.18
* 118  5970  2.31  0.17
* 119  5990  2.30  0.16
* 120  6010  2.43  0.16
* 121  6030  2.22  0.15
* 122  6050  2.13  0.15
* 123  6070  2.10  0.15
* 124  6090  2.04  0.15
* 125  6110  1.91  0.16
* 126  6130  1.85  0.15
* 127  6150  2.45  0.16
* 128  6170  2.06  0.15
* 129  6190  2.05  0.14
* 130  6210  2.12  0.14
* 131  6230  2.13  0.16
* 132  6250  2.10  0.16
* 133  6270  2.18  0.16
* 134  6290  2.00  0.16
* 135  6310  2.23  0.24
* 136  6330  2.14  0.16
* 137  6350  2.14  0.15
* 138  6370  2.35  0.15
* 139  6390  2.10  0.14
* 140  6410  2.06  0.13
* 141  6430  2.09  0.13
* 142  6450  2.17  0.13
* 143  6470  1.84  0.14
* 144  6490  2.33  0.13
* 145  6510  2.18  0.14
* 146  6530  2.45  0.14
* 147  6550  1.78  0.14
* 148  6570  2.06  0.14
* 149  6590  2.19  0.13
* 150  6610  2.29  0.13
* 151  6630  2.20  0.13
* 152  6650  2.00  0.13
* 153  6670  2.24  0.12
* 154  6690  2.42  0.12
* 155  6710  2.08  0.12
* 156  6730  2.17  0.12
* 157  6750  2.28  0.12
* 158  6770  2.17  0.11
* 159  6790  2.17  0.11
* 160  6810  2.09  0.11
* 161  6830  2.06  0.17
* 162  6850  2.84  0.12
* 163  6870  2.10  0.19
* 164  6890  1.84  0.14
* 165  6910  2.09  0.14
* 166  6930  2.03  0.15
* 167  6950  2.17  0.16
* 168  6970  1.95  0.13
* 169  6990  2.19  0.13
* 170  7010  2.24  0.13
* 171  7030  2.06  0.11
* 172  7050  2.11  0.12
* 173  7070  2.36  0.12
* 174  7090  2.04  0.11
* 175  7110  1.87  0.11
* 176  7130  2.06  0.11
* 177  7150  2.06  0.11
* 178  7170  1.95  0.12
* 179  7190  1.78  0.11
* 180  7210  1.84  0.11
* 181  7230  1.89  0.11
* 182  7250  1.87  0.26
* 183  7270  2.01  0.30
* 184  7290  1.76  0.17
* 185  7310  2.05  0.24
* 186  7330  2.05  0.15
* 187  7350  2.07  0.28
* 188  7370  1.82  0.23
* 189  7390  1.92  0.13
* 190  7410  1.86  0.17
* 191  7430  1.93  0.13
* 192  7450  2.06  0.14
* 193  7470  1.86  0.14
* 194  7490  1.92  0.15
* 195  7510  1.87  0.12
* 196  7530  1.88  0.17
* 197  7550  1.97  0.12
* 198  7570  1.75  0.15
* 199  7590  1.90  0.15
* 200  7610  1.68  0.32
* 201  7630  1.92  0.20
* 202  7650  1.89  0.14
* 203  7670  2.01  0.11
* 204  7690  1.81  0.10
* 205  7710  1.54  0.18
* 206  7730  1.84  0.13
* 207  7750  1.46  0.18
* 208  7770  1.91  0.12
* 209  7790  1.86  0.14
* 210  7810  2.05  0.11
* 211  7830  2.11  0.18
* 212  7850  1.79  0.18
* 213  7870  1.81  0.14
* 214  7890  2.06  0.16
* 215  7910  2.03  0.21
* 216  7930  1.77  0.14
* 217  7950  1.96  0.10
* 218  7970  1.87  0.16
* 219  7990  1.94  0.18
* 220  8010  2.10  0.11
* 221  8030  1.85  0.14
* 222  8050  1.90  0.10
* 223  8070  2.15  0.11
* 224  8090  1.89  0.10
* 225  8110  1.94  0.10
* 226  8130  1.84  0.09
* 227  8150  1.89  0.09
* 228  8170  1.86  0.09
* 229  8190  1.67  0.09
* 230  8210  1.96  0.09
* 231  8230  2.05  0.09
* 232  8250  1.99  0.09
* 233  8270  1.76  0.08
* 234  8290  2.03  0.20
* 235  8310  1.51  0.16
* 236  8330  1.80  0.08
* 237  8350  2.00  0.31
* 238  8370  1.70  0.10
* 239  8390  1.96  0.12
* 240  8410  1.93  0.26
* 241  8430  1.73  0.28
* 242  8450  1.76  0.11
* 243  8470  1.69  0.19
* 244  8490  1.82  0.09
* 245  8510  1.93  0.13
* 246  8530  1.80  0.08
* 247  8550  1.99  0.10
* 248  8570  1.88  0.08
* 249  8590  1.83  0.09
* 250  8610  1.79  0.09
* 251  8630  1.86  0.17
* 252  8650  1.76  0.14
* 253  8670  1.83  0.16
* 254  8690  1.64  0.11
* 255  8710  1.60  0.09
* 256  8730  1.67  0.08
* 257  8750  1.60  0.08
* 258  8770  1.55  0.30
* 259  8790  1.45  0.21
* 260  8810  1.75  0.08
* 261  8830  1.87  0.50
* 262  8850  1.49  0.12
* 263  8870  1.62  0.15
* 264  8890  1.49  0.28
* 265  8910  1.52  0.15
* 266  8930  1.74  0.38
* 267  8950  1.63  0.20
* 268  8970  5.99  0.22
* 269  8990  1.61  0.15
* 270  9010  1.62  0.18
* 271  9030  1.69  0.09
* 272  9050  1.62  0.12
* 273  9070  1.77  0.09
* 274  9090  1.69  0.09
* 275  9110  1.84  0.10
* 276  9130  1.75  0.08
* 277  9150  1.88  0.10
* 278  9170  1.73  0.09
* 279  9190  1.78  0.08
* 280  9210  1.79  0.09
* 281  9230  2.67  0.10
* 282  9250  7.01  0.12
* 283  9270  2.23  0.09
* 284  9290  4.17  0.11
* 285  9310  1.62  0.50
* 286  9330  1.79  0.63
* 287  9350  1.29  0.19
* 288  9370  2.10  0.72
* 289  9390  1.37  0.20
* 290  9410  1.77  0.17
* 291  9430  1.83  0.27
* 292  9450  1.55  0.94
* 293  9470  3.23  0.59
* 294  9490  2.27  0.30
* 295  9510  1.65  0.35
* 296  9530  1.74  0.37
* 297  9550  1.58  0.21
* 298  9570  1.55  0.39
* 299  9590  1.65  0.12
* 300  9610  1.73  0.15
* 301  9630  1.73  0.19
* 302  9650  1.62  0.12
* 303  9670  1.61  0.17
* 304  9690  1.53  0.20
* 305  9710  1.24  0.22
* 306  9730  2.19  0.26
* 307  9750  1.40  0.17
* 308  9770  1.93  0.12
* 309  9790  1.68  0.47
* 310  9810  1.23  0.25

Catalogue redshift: 0.410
